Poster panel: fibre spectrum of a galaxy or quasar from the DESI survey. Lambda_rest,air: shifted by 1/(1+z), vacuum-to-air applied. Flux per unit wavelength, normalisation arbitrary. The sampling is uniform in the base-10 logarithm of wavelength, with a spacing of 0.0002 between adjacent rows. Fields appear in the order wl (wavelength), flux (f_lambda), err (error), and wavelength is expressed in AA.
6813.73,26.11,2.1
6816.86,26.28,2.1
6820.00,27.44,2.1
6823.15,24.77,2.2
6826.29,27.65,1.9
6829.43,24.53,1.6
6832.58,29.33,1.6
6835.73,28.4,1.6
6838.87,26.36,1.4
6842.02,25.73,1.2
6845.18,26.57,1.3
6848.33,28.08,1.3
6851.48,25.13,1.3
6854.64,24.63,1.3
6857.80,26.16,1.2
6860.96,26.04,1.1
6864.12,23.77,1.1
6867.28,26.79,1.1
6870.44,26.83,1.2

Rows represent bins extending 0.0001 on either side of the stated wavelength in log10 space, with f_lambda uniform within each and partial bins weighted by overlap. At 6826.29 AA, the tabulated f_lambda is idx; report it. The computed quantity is 27.65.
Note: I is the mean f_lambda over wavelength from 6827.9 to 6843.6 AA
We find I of 26.9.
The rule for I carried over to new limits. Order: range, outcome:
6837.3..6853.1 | 26.4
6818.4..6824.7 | 26.1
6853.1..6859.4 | 25.4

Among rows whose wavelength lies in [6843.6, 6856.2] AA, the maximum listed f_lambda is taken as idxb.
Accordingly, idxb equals 28.08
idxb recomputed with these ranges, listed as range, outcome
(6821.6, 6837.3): 29.33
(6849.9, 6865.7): 26.16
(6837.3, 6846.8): 26.57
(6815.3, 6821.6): 27.44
